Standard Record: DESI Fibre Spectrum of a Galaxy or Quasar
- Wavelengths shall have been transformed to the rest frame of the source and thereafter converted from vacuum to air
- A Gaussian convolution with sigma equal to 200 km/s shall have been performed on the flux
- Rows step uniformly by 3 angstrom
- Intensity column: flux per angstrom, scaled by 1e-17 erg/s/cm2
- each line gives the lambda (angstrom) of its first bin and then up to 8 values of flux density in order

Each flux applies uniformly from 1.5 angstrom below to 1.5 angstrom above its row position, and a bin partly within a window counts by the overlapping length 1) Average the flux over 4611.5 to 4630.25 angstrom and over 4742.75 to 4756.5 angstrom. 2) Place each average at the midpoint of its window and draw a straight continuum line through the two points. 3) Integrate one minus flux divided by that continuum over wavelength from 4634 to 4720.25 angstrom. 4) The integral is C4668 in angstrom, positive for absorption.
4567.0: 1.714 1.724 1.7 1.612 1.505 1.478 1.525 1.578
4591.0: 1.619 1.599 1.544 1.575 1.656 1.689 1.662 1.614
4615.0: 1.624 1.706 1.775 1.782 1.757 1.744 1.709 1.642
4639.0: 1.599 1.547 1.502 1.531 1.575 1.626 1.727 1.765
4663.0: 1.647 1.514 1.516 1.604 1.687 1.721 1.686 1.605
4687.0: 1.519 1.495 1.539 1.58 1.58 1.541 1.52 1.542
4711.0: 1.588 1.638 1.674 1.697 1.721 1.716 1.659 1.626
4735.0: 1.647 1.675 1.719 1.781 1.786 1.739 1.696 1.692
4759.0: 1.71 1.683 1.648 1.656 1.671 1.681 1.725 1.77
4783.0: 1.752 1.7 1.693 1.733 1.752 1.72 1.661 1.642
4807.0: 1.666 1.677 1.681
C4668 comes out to 6.4 angstrom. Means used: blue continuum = 1.72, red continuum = 1.74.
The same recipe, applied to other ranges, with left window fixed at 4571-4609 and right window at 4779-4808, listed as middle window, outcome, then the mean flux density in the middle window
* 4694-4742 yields 1.0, 1.63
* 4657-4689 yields 0.2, 1.63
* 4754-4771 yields 0.1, 1.68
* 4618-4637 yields -1.4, 1.74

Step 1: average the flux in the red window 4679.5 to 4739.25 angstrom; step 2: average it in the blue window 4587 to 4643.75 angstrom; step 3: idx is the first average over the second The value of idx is 0.97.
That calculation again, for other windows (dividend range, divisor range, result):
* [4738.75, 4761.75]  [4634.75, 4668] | 1.08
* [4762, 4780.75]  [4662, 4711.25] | 1.07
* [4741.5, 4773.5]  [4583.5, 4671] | 1.04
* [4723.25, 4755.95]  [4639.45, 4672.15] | 1.07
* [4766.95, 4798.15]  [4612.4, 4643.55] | 1.02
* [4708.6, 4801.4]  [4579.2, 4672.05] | 1.04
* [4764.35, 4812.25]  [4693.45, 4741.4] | 1.04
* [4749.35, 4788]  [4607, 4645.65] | 1.02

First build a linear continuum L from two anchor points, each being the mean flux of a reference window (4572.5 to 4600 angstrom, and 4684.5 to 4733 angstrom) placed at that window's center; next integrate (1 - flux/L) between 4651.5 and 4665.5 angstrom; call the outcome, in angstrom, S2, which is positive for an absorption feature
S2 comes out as -0.7 angstrom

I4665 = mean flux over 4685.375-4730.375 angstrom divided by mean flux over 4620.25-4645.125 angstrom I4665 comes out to 0.95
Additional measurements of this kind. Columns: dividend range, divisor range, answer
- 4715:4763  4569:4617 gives 1.06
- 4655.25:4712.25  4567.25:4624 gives 0.98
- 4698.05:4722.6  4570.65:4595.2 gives 1.01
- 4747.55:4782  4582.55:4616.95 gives 1.06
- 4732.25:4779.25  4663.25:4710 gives 1.08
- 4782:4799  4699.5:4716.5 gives 1.10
